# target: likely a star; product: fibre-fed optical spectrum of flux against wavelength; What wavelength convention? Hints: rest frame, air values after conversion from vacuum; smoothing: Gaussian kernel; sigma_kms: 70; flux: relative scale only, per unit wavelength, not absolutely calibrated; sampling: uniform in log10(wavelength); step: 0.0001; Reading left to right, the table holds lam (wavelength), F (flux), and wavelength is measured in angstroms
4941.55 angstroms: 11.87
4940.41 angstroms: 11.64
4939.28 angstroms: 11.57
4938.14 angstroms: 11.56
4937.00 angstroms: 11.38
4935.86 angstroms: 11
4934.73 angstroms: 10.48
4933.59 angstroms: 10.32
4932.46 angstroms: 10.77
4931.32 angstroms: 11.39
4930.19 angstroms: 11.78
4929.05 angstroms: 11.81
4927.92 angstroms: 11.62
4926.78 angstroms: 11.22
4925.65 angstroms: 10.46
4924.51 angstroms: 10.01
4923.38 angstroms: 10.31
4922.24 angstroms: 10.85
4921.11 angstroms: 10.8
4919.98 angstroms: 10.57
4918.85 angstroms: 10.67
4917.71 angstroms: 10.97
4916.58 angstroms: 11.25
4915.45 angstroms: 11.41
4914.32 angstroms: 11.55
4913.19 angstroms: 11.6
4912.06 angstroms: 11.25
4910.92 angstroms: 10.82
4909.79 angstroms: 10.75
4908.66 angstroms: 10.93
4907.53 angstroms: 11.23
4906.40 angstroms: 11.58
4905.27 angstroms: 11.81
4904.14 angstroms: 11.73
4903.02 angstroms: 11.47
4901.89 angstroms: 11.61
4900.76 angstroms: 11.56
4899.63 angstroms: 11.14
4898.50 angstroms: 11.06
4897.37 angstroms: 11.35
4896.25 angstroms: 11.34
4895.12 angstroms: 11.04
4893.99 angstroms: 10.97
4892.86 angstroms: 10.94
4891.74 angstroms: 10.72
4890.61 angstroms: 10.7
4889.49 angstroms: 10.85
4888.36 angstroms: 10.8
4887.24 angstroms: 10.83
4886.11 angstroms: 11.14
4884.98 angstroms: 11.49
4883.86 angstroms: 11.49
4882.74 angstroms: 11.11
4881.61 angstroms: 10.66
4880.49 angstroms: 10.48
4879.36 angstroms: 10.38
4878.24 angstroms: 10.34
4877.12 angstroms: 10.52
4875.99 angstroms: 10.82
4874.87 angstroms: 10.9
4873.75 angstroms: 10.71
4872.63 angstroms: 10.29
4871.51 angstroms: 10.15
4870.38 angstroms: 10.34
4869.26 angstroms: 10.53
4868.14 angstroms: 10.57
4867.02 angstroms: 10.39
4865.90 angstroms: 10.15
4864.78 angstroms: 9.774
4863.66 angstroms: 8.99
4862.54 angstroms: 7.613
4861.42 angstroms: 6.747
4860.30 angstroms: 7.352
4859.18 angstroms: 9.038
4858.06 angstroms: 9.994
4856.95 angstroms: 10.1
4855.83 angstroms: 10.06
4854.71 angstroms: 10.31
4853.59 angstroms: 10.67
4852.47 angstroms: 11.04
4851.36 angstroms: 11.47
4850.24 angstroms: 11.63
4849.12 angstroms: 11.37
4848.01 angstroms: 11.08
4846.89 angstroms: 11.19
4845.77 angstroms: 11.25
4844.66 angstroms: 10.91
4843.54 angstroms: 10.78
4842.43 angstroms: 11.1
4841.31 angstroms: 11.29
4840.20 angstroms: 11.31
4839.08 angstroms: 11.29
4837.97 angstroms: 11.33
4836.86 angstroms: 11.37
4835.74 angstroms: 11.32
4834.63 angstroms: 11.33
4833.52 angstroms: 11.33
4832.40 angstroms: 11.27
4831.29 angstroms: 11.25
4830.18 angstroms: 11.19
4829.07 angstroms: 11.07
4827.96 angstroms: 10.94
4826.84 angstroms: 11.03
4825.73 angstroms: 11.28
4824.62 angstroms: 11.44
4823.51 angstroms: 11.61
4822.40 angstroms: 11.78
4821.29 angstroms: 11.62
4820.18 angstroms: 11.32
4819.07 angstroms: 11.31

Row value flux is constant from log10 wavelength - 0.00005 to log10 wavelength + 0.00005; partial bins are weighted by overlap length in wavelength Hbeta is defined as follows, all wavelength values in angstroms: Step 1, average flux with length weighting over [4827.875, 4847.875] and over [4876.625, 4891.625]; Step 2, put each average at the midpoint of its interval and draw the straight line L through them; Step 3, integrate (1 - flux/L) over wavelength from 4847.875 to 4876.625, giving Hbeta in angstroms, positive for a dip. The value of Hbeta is 2.5 angstroms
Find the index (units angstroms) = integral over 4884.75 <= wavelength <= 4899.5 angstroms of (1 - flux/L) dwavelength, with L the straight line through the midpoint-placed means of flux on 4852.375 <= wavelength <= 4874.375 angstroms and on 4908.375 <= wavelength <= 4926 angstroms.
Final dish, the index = -1.0 angstroms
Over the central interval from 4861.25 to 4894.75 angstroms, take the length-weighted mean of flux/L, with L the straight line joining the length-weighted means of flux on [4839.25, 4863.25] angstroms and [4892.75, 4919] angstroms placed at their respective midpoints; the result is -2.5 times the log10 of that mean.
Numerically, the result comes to 0.036 mag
